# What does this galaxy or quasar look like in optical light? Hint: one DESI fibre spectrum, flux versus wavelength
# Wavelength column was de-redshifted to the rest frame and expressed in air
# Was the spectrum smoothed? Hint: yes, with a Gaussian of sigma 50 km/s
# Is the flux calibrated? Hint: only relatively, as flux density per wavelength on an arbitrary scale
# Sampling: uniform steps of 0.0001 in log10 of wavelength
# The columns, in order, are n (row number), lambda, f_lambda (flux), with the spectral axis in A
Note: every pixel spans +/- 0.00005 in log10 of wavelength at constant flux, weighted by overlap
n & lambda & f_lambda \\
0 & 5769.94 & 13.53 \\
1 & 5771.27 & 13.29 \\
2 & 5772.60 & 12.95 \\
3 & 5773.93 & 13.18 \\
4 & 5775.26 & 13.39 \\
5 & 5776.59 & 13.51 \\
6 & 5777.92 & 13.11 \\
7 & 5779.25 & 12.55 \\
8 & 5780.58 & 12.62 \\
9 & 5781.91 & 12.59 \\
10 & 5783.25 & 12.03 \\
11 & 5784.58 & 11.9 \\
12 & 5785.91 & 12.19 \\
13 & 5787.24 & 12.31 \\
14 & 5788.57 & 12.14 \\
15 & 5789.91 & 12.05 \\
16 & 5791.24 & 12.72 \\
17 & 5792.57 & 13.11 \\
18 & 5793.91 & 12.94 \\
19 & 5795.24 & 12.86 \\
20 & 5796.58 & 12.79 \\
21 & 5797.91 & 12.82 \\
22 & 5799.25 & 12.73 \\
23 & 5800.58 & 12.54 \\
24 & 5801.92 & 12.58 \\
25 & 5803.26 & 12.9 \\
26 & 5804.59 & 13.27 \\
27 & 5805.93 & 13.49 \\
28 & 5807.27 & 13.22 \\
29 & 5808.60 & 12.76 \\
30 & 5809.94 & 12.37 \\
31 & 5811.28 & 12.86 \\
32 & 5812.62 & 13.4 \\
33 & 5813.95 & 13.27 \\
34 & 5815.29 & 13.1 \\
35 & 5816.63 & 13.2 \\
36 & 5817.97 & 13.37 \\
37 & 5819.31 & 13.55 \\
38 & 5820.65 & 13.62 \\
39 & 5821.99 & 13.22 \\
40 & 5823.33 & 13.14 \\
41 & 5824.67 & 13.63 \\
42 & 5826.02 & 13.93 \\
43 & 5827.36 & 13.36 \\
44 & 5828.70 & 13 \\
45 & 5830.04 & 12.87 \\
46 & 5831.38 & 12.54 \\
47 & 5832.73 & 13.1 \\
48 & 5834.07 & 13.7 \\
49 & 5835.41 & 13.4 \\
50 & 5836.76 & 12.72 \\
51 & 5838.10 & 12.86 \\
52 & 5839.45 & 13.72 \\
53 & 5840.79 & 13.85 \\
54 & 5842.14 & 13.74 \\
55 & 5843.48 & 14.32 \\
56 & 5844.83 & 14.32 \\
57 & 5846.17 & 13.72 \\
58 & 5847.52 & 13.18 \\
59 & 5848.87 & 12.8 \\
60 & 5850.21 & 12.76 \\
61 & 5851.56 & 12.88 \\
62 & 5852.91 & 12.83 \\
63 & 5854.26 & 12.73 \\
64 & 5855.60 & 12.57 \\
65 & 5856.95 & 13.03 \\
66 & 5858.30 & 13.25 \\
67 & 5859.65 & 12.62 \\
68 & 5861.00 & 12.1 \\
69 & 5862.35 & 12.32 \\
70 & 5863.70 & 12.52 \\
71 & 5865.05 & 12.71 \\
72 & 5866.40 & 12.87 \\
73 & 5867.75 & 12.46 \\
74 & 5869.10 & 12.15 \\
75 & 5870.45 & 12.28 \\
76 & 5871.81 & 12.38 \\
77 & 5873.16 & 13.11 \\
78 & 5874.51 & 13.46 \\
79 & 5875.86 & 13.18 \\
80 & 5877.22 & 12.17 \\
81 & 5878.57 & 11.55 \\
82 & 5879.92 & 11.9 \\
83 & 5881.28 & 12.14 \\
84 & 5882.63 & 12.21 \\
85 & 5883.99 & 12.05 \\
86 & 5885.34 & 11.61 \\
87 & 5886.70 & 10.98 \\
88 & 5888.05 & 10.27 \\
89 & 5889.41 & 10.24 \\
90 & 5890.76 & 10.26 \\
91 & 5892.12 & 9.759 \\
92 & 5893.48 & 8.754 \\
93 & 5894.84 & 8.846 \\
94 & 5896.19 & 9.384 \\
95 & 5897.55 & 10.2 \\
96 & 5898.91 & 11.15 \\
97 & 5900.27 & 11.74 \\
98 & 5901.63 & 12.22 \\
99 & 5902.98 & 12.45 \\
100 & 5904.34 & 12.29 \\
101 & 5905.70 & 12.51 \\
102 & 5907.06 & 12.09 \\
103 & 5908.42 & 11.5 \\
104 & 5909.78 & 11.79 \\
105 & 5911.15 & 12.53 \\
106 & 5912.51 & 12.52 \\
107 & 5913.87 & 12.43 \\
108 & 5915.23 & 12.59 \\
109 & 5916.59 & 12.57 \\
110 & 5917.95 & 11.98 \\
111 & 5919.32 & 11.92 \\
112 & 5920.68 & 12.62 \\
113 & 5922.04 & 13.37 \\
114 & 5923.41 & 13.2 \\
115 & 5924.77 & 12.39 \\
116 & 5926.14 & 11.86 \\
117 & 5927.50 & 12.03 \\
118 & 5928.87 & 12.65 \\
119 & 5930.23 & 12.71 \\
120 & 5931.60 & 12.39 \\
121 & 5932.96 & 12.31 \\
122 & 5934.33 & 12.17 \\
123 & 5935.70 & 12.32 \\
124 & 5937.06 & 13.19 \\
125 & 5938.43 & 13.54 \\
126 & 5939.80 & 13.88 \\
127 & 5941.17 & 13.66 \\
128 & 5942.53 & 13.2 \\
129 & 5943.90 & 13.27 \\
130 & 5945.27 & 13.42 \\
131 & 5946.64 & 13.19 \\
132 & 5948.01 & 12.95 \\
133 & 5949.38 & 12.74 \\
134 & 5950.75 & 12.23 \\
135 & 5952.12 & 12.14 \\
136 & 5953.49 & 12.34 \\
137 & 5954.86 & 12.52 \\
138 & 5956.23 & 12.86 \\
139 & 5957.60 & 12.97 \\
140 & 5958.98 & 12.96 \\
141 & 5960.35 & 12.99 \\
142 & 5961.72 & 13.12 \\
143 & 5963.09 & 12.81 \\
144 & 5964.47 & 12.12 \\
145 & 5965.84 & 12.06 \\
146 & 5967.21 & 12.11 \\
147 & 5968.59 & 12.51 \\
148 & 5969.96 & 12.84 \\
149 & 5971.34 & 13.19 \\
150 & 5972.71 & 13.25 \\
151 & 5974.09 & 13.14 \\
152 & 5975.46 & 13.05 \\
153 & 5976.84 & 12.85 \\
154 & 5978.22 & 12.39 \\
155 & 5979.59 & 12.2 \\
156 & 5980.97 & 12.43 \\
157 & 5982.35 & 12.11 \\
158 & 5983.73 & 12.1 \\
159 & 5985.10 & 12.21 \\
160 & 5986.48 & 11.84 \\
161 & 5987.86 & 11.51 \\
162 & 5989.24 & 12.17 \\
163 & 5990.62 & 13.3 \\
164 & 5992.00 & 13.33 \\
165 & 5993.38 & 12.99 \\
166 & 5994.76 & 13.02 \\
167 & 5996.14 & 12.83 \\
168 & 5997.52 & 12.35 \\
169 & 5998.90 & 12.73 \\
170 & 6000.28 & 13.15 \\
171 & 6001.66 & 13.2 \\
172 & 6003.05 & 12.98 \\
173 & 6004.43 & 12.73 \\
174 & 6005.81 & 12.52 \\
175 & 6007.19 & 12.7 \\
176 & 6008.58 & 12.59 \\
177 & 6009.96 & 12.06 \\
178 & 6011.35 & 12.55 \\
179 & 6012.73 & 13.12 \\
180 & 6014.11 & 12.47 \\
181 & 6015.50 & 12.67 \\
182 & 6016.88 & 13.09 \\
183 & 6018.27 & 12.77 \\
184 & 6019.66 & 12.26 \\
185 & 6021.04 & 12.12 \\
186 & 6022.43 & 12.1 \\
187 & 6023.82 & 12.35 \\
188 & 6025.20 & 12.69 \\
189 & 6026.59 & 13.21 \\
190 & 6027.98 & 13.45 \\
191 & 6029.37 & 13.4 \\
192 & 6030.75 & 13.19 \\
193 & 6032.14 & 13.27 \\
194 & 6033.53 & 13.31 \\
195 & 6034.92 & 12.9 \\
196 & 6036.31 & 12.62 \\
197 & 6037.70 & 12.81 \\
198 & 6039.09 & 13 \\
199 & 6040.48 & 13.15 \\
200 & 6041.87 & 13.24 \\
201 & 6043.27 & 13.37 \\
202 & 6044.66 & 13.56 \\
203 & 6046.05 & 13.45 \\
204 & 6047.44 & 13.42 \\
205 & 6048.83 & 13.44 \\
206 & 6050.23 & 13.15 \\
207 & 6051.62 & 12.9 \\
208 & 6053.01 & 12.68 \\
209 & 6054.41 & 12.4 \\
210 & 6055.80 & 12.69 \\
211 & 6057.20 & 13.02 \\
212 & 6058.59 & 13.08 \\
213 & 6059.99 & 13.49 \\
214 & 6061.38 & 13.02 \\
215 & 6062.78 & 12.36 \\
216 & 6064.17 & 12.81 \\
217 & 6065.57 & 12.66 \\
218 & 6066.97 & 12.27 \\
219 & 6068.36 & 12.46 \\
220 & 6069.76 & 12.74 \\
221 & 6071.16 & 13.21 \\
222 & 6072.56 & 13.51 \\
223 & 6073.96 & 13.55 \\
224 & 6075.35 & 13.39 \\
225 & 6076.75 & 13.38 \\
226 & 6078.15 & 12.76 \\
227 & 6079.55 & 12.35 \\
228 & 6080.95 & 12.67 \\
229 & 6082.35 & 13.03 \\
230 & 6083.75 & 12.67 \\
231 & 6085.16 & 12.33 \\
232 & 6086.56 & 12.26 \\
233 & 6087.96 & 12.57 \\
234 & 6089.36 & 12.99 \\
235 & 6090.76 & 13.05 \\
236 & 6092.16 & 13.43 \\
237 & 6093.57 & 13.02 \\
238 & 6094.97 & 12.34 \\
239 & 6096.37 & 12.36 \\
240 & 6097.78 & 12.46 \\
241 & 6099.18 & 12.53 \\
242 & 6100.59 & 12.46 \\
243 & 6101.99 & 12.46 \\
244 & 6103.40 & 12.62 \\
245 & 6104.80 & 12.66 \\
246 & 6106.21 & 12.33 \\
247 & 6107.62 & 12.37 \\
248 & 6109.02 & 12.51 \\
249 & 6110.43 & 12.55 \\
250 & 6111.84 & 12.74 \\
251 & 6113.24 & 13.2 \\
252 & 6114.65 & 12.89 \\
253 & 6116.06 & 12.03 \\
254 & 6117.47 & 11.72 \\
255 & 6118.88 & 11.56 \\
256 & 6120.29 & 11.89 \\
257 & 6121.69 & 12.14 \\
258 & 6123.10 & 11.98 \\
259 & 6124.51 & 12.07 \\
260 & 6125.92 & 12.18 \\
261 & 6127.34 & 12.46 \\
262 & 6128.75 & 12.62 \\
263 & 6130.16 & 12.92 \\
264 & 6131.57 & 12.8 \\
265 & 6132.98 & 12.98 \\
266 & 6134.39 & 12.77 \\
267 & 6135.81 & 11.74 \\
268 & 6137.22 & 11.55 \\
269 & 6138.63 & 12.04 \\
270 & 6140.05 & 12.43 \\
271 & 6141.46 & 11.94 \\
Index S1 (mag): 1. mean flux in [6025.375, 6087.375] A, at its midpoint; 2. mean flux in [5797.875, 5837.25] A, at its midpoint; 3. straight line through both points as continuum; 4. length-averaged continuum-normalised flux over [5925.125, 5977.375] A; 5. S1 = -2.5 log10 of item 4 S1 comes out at 0.02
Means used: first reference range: 13.1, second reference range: 13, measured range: 12.8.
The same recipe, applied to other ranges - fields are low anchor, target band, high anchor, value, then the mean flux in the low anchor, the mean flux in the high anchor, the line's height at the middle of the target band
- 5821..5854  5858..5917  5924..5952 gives 0.109 mag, 13.3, 12.8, 13.1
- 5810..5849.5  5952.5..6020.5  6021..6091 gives 0.035 mag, 13.3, 12.9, 13.1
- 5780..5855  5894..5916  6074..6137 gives 0.112 mag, 13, 12.6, 12.9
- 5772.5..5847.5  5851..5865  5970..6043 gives 0.025 mag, 13.1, 12.7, 13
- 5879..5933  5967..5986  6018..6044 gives -0.019 mag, 11.7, 12.9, 12.4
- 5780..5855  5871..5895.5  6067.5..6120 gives 0.140 mag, 13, 12.7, 12.9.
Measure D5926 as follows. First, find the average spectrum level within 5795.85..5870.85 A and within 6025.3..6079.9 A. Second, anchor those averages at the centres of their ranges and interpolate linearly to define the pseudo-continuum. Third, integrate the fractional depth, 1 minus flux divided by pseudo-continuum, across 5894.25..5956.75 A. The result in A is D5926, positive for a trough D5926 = 3.36 A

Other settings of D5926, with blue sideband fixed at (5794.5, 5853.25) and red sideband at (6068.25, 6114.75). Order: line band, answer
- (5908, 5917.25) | 0.5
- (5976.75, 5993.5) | 0.7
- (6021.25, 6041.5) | -0.1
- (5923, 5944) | 0.4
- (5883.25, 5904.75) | 3.8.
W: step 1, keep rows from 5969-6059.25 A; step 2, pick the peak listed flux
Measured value 13.56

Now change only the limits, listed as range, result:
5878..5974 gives 13.88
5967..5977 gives 13.25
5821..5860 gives 14.32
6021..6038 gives 13.45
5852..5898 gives 13.46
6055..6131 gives 13.55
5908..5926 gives 13.37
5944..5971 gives 13.42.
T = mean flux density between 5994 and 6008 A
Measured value 12.8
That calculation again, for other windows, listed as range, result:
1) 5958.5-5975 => 12.8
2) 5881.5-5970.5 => 12.2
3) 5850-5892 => 12.2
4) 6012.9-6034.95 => 12.8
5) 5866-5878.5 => 12.6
